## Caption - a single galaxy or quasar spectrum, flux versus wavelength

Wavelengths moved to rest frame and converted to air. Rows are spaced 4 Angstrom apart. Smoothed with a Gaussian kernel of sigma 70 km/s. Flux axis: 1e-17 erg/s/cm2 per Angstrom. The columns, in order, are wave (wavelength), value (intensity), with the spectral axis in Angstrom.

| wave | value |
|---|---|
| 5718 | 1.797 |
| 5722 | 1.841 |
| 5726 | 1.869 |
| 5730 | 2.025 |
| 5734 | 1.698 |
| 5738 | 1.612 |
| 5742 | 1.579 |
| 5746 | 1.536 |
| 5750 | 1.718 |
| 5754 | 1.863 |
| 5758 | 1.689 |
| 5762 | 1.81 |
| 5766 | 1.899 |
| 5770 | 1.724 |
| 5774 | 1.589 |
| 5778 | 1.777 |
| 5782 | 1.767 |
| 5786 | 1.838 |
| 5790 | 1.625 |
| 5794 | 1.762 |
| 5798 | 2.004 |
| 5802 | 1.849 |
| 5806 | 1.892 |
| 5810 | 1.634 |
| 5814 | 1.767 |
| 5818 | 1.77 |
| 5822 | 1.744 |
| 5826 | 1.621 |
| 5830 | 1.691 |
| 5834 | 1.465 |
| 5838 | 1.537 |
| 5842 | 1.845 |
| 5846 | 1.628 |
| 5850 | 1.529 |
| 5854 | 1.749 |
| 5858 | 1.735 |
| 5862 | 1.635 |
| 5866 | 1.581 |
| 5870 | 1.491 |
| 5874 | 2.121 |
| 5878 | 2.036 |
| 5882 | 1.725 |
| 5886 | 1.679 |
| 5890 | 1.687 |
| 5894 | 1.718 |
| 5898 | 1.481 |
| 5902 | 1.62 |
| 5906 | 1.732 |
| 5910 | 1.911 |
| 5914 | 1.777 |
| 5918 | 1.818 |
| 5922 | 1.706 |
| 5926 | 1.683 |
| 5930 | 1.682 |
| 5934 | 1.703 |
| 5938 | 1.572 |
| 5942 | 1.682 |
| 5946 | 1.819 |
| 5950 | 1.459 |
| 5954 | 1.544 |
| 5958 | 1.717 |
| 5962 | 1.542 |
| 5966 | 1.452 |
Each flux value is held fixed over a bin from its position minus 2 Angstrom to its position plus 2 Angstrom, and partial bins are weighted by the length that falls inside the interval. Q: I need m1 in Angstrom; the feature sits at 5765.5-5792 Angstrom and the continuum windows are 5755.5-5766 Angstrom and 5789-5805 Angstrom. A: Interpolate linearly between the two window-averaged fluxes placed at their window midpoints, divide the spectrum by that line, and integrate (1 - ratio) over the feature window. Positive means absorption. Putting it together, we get 1.00 Angstrom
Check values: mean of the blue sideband 1.78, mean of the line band 1.74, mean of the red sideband 1.83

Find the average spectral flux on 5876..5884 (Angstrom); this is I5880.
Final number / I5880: 1.88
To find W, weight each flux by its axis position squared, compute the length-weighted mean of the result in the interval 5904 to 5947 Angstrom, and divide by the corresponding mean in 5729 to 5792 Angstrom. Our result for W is 1.1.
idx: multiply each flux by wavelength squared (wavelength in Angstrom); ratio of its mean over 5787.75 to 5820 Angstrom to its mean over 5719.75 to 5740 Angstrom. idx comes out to 1.0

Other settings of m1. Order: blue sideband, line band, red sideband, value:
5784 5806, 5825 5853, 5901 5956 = 2.5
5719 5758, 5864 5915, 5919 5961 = -1.6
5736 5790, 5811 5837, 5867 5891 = 1.3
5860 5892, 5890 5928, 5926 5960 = -0.4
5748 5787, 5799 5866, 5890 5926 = 1.9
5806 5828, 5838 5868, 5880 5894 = 0.9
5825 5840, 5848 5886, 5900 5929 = -1.9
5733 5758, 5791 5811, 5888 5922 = -1.7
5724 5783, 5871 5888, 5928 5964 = -2.0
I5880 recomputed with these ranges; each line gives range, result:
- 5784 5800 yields 1.81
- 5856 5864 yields 1.69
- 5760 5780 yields 1.76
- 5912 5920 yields 1.8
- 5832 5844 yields 1.62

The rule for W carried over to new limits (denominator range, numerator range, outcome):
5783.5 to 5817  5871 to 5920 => 1.02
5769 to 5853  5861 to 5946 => 1.03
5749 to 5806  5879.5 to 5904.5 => 0.97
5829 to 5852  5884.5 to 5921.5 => 1.09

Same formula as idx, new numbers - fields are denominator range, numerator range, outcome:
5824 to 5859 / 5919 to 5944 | 1.05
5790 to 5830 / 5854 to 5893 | 1.01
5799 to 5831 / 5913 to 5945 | 1.01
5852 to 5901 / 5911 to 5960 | 1.00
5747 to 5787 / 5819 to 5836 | 0.95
